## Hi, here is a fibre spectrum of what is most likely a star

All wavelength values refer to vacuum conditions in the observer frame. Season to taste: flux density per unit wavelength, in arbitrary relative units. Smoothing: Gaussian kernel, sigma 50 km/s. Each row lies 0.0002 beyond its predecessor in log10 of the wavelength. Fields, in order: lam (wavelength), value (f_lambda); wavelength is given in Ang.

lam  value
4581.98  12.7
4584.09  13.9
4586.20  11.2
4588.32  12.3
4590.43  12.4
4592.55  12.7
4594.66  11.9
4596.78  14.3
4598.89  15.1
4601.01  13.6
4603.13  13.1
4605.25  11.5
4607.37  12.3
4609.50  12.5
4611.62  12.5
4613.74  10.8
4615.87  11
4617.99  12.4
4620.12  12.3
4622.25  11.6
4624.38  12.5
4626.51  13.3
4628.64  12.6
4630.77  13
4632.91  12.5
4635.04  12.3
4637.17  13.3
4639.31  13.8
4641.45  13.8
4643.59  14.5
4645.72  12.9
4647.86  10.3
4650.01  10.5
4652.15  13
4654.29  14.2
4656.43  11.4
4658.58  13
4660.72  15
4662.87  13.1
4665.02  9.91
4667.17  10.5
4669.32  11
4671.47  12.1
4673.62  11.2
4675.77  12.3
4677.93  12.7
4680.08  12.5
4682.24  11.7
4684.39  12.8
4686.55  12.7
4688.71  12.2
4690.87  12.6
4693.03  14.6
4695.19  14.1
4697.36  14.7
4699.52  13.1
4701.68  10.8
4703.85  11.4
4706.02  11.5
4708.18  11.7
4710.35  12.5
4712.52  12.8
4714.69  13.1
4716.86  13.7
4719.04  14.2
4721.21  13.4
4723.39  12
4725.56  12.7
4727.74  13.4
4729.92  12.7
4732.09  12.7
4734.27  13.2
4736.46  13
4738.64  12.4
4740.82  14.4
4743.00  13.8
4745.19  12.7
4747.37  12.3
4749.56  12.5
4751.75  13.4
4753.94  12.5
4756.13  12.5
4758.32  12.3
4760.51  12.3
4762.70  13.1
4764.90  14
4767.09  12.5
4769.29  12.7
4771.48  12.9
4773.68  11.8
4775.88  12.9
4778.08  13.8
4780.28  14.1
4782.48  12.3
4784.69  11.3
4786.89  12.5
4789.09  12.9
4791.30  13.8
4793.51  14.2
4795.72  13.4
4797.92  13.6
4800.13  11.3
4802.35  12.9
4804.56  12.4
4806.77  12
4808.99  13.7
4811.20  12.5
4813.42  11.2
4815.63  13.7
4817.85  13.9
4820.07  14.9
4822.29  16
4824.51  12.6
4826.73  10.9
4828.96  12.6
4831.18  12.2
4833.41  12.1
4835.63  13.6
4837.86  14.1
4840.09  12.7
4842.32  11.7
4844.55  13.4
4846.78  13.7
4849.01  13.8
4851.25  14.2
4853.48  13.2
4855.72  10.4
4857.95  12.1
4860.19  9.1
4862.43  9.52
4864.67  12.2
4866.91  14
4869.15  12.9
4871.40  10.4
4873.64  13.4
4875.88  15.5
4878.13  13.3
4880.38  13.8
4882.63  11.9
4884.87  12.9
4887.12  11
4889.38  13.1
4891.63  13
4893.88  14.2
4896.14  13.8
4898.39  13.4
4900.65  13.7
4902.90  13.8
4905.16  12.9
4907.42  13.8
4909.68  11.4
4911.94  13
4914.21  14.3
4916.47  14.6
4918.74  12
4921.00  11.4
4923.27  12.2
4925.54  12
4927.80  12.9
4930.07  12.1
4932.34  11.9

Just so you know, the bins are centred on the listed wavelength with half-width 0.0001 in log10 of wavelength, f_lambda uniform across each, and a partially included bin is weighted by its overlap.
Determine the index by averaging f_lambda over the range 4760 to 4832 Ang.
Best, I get 12.9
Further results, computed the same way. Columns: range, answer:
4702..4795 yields 12.8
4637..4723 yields 12.6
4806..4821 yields 13.1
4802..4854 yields 13.1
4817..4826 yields 14.2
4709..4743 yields 13.1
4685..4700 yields 13.4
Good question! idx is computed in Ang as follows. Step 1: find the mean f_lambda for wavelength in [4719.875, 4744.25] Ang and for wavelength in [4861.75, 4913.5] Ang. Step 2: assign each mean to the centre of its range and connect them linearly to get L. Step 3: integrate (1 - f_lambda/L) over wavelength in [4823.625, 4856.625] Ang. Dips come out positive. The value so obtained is 0.6 Ang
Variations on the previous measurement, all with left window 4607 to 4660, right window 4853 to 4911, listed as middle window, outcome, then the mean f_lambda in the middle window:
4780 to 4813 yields -0.52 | 12.8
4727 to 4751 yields -0.84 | 13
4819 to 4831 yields -0.66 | 13.3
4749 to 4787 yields -0.52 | 12.8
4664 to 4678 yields 1.38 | 11.3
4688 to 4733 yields -1.10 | 12.9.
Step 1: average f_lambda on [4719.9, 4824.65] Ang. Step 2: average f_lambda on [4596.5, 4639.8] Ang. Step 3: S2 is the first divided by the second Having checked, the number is 1.03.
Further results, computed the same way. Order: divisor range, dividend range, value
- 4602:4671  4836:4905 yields 1.03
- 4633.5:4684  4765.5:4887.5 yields 1.03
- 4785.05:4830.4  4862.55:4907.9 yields 1.00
